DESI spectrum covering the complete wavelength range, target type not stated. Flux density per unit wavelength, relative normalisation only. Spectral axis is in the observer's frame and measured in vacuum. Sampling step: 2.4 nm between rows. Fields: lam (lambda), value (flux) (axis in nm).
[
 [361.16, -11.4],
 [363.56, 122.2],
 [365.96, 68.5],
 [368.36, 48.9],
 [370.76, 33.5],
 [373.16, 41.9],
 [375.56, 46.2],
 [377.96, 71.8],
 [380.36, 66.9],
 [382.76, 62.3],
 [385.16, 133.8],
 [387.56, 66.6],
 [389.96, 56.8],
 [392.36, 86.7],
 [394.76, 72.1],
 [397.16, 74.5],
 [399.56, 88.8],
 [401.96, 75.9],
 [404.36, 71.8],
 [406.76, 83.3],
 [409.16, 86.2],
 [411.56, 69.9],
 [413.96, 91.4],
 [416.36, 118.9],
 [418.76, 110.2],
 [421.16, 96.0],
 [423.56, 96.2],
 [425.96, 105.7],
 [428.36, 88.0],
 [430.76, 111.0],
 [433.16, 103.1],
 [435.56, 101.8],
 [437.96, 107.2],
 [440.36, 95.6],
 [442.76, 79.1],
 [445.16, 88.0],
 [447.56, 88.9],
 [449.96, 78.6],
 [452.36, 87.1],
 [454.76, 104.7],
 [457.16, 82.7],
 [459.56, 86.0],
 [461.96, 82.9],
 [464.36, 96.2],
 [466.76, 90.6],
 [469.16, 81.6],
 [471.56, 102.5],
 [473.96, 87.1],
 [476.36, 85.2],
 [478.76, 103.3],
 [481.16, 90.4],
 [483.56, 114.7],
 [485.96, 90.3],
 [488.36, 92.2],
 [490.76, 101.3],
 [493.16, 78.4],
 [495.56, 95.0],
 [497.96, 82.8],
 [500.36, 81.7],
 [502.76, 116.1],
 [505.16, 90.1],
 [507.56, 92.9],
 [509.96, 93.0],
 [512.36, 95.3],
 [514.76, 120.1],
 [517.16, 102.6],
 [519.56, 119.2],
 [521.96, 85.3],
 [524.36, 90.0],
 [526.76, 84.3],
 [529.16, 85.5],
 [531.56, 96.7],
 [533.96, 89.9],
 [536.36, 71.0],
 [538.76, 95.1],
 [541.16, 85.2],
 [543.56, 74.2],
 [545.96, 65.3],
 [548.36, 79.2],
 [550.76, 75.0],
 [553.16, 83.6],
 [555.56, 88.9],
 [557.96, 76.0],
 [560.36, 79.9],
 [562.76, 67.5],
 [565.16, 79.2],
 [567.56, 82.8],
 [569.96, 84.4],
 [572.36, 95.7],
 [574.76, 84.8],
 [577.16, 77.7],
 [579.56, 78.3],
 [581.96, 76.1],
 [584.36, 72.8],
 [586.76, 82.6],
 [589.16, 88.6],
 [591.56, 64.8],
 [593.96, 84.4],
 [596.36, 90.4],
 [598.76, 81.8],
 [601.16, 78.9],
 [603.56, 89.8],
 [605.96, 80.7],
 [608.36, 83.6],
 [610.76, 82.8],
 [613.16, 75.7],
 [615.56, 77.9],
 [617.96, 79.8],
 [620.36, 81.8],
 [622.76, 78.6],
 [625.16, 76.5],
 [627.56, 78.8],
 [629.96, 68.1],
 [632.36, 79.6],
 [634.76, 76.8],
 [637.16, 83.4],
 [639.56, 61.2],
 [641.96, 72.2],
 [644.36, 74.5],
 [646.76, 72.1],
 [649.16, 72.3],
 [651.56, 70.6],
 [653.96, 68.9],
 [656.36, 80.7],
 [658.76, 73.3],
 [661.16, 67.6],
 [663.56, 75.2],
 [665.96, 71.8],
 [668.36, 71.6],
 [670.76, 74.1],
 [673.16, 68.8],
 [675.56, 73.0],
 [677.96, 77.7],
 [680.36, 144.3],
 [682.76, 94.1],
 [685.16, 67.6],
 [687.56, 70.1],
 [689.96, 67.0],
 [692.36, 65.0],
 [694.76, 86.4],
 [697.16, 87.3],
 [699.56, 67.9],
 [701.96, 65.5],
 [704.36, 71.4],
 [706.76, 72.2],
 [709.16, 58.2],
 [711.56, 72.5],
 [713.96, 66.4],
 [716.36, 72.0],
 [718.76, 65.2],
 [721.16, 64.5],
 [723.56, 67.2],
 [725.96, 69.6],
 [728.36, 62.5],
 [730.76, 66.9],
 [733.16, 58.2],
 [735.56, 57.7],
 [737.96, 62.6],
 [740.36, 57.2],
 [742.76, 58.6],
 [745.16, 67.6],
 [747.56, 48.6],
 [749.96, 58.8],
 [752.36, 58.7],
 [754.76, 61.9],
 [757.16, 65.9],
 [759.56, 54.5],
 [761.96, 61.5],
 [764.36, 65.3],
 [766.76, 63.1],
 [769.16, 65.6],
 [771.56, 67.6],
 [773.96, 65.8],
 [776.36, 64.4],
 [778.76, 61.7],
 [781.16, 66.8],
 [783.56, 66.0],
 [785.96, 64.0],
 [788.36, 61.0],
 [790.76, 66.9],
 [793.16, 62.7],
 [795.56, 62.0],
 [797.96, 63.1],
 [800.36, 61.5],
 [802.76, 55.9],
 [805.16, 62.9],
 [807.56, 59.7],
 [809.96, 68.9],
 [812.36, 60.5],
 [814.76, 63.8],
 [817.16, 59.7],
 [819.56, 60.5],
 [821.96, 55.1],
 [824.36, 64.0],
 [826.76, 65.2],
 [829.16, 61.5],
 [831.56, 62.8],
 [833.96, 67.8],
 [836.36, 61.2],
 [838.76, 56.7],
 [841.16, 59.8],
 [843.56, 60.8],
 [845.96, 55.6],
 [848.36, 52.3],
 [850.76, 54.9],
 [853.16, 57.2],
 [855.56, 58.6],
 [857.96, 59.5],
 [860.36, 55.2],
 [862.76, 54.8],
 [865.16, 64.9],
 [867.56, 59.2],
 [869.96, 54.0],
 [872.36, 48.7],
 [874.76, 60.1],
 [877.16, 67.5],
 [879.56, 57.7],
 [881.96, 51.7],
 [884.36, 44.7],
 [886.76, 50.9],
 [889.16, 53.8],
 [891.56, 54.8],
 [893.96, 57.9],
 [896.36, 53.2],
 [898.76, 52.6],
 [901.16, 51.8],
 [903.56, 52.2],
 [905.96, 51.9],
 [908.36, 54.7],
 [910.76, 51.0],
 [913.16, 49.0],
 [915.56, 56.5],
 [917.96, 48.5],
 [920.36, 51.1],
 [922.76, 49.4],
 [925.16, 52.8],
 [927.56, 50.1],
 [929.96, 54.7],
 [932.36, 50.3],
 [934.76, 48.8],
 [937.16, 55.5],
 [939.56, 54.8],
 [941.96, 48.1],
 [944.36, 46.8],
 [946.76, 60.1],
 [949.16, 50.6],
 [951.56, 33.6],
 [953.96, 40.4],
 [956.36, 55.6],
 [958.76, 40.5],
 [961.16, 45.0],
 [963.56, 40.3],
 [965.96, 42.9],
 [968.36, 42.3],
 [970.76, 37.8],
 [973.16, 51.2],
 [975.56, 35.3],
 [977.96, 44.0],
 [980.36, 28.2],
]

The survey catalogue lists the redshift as 0.04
